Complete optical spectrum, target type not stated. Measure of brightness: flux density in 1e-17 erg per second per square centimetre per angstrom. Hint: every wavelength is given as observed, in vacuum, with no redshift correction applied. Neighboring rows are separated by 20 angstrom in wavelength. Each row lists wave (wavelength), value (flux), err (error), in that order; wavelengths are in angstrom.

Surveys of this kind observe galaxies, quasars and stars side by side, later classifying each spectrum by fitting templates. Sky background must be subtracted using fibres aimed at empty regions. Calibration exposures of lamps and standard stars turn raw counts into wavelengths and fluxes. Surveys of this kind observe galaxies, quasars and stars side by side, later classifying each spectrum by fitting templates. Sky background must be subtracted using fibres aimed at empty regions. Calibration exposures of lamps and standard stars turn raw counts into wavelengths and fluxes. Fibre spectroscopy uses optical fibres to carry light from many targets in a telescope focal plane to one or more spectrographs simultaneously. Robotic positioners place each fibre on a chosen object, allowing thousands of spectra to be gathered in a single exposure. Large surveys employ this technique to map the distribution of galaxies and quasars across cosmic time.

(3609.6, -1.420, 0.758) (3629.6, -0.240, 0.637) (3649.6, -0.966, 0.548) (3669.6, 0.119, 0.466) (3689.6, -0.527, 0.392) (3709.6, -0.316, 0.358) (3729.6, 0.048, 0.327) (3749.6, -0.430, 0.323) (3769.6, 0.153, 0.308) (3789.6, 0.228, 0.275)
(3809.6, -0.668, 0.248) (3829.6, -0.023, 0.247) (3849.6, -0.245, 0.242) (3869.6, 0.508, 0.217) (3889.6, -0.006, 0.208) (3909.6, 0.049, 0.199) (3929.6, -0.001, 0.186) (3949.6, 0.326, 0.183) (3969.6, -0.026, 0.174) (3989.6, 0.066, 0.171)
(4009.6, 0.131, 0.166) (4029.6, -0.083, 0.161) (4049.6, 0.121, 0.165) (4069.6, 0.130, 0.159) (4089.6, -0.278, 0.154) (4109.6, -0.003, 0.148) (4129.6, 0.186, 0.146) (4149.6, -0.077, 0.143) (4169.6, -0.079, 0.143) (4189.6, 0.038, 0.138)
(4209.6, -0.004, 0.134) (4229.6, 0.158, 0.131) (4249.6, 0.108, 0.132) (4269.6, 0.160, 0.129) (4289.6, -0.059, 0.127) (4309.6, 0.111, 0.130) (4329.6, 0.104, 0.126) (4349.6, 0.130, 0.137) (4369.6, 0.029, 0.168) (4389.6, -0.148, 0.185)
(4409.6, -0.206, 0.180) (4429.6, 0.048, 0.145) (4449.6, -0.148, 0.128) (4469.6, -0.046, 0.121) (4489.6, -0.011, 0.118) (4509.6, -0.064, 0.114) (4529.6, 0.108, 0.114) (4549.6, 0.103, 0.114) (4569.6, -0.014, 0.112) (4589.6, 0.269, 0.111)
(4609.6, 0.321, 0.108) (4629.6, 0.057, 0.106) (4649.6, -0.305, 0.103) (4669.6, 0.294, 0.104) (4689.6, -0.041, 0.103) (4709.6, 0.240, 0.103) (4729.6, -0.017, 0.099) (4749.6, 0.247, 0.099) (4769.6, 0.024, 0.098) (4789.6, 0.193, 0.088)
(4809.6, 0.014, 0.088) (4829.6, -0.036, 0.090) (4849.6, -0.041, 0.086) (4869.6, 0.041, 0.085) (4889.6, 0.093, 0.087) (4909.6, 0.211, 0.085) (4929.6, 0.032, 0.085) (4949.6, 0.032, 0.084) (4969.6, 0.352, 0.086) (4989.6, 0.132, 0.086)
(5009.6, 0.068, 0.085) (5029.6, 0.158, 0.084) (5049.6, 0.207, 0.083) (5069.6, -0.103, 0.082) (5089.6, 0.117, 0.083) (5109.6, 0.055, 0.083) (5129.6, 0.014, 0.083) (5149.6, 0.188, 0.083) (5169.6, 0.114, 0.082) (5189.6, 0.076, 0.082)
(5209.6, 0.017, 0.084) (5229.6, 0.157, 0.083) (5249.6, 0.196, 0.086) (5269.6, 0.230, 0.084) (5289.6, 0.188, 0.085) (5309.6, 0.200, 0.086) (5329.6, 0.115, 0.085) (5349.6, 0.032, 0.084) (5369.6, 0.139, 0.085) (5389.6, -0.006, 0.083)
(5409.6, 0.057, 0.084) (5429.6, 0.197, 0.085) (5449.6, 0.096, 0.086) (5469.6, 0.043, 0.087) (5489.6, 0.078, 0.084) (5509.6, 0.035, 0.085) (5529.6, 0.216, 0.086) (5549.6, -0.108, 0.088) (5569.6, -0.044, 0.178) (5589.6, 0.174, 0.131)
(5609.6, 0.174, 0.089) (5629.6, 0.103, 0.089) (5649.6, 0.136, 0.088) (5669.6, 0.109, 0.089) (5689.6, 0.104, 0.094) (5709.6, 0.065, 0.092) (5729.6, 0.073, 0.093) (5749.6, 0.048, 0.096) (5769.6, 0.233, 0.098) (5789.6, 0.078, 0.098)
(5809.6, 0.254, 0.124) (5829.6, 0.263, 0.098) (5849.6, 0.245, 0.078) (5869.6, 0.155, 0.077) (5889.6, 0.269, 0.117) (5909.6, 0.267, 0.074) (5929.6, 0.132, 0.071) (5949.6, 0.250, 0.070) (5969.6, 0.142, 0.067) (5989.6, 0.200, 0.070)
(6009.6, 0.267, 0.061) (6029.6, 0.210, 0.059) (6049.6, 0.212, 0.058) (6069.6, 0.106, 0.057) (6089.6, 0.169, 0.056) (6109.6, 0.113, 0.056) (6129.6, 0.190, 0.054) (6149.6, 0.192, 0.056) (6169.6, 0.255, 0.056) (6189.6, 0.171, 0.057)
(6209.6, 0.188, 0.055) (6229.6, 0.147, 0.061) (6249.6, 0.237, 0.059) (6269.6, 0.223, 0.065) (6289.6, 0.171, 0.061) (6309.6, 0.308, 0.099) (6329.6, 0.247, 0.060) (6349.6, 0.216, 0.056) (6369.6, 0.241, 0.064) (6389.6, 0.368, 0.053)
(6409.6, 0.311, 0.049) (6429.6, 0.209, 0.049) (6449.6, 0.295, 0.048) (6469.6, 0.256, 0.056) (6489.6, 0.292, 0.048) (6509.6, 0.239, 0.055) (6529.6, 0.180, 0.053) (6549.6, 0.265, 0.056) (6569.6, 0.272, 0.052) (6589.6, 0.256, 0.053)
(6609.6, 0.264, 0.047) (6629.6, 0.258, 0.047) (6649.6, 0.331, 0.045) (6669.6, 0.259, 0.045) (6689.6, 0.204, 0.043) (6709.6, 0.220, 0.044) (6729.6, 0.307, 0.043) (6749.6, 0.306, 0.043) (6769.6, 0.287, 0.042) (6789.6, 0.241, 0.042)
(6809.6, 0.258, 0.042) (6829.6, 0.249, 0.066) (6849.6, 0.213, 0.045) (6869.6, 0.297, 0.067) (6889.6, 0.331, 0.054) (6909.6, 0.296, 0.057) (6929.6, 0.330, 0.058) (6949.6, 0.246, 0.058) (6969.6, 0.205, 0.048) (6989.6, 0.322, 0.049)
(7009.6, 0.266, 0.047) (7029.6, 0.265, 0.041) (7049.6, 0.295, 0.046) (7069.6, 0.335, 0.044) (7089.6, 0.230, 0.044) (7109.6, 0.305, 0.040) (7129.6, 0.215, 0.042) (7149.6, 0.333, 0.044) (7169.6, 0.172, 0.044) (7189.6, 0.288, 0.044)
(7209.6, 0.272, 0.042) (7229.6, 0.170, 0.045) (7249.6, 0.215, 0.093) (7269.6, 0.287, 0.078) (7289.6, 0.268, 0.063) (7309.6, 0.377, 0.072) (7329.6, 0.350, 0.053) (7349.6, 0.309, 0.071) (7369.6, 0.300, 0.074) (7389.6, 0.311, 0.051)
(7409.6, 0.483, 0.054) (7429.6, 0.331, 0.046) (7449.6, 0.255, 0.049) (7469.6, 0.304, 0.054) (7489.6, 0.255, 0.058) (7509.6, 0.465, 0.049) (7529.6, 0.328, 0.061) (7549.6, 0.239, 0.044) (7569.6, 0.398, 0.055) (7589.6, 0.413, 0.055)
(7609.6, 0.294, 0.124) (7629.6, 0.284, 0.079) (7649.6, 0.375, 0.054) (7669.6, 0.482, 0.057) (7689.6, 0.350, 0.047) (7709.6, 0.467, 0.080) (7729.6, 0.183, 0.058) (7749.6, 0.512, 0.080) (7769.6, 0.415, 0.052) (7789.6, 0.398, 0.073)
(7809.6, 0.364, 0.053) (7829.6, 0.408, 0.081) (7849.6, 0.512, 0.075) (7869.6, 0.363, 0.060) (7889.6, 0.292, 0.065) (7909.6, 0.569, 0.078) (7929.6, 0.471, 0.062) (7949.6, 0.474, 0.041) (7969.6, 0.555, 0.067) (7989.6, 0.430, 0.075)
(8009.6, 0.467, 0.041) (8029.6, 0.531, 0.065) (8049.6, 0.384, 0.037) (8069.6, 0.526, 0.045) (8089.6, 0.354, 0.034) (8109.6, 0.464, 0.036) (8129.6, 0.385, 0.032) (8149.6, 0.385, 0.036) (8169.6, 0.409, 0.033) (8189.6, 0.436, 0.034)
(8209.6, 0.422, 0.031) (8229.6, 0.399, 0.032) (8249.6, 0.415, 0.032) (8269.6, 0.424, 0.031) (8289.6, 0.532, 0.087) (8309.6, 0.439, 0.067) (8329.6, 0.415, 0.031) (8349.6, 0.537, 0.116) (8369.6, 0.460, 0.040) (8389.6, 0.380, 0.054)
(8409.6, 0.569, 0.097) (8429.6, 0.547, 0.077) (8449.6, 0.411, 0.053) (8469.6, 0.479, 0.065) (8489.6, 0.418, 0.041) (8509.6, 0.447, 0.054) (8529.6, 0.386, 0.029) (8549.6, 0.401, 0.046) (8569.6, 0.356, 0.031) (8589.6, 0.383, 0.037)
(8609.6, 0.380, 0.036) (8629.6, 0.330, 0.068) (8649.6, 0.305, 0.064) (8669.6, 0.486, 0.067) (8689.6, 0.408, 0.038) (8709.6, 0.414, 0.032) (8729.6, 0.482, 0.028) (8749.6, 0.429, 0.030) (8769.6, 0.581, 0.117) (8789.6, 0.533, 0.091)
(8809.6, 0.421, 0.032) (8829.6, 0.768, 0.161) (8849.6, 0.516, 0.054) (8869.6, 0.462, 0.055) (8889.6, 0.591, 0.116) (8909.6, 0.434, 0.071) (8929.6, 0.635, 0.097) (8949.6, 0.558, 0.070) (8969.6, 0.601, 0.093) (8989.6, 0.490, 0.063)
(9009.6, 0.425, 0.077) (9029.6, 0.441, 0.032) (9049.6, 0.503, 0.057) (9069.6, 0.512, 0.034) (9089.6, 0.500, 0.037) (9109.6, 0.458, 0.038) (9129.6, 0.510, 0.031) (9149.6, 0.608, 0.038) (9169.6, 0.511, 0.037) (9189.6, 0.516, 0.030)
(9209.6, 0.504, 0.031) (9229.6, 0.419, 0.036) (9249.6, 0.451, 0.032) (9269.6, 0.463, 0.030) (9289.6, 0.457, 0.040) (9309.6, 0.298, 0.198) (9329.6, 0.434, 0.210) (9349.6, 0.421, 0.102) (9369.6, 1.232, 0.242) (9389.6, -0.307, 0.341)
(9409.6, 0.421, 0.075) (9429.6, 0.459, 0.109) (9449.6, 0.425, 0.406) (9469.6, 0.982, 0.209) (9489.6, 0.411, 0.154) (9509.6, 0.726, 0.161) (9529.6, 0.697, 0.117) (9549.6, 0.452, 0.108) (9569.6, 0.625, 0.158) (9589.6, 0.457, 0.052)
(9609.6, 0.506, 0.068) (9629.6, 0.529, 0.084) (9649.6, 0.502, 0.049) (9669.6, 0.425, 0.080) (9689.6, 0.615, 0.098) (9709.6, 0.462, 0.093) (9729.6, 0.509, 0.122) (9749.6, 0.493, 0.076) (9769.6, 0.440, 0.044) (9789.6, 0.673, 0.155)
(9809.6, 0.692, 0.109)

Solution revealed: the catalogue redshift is 0.986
